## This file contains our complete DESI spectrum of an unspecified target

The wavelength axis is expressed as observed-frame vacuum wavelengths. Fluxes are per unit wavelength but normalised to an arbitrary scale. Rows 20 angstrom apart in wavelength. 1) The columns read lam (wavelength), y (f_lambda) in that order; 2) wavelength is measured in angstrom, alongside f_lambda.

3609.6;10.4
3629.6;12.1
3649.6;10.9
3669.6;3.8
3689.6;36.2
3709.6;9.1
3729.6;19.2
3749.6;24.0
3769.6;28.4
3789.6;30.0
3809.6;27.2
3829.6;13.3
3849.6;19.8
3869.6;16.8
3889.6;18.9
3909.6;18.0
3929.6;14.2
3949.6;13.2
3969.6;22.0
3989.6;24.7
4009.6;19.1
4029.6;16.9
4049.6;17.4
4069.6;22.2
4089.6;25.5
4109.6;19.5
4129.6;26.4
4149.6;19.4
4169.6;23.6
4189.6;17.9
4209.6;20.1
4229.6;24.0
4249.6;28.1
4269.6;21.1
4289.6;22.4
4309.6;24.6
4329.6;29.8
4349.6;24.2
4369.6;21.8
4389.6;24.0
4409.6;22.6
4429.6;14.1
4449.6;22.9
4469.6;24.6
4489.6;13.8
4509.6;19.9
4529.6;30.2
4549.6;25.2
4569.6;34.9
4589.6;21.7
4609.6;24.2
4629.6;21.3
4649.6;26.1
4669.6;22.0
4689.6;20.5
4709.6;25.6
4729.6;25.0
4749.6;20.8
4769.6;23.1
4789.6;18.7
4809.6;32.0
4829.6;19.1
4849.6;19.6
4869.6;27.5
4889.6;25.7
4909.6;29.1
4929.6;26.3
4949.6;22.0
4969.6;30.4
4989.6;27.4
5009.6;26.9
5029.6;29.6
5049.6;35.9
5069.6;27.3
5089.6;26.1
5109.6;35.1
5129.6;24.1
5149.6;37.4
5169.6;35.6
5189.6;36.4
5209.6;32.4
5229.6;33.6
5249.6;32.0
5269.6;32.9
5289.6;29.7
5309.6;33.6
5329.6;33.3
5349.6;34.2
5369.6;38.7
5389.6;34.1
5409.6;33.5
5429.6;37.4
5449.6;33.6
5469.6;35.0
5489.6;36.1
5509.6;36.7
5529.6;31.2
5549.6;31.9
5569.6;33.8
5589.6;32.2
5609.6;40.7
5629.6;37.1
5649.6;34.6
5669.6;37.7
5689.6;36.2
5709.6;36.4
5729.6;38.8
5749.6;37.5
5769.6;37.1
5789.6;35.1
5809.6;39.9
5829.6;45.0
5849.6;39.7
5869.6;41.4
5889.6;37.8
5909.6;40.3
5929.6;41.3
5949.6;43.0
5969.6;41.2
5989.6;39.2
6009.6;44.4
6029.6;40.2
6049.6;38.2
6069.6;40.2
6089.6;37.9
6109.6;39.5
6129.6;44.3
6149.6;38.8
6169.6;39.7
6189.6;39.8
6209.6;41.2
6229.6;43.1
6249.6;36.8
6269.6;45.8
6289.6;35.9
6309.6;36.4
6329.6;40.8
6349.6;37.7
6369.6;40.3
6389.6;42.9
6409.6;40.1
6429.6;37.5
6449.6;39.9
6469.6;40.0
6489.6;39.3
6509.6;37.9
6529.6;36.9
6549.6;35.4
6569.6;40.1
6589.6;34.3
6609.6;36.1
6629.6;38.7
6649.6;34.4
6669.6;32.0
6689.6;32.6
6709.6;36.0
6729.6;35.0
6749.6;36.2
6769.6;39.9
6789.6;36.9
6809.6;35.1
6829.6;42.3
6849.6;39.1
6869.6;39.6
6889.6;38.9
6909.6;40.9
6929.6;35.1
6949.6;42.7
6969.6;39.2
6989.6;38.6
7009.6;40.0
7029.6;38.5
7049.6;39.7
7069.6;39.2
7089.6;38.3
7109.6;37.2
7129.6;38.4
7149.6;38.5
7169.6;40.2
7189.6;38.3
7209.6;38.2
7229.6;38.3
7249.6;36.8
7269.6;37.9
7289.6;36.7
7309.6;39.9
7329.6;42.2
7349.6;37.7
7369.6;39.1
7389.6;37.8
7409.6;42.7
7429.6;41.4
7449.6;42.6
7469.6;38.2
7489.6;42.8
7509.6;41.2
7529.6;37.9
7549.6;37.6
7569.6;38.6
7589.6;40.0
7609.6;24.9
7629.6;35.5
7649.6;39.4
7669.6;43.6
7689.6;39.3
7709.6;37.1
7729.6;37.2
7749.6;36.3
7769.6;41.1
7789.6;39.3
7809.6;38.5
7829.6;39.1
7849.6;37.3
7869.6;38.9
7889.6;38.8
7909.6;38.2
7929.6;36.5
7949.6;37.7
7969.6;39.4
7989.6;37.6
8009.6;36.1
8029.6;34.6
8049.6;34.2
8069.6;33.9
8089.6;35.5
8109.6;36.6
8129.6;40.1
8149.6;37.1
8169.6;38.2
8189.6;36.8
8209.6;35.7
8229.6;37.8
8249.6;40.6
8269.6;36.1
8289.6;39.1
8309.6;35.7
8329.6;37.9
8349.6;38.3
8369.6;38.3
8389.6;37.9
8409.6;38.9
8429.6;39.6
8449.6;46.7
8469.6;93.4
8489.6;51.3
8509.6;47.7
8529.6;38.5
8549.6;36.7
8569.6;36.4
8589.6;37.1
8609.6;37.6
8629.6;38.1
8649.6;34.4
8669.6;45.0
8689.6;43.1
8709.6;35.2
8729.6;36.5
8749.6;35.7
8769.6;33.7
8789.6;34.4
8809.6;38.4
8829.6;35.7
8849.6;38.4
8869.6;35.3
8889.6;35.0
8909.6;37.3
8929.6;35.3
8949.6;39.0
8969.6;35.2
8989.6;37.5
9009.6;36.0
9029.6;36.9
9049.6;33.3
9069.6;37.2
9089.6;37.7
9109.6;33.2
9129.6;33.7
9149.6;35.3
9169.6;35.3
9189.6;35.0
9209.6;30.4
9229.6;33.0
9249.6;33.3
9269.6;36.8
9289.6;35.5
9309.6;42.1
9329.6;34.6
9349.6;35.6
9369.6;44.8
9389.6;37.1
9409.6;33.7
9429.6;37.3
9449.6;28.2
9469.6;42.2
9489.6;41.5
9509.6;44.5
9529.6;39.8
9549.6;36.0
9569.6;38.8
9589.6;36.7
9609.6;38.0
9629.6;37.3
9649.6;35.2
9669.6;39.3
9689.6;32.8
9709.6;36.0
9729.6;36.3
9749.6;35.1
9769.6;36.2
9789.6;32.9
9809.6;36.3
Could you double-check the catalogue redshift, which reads 0.29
